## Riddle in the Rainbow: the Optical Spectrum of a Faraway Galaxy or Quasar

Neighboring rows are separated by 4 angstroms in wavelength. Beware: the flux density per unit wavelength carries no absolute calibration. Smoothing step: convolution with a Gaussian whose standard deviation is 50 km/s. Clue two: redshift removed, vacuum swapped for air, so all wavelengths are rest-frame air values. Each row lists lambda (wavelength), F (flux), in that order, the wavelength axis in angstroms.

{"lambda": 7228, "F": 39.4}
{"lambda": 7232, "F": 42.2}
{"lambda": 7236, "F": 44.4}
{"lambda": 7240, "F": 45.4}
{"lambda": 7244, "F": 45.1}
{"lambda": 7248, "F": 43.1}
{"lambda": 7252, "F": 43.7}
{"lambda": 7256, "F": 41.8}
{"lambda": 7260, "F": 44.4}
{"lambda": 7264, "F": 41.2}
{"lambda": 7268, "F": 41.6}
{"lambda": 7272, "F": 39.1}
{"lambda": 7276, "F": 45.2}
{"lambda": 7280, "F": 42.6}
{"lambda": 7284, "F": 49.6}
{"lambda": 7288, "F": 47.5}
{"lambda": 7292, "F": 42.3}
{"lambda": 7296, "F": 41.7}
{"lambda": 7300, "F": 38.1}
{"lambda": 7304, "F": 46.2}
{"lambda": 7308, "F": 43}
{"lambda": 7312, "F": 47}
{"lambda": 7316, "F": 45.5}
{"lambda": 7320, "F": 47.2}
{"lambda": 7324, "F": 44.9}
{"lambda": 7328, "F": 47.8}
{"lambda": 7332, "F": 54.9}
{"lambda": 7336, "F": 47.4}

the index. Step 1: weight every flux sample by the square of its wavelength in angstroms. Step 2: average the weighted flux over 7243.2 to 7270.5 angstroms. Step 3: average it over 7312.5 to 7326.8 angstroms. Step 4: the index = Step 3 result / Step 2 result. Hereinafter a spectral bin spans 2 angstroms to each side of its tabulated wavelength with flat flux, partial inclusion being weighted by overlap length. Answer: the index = 1.10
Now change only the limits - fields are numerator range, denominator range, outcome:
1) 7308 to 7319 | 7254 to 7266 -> 1.09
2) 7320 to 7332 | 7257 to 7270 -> 1.15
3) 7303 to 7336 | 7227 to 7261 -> 1.11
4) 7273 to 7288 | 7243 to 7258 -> 1.06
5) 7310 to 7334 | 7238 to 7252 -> 1.10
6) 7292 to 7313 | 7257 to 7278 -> 1.03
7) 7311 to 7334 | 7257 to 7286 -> 1.12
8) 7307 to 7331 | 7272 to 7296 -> 1.05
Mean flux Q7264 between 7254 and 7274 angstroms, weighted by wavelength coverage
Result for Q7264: 41.6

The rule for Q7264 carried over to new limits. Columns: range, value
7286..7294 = 44.9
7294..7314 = 43.2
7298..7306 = 42.2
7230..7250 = 44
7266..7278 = 42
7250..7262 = 43.3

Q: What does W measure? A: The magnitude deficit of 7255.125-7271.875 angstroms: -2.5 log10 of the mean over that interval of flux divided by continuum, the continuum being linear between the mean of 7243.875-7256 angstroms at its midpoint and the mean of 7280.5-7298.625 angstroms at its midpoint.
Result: 0.050 mag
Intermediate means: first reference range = 43.4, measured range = 41.9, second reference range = 44.8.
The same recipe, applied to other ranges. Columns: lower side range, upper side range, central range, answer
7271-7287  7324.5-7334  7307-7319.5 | 0.07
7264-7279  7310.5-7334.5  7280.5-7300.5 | 0.00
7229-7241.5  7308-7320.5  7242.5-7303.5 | 0.04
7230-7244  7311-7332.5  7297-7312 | 0.09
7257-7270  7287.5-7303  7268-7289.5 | -0.05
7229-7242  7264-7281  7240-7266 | -0.01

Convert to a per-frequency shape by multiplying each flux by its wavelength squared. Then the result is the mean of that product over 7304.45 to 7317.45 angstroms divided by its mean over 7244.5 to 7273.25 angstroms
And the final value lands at 1.08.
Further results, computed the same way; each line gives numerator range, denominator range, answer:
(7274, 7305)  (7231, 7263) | 1.02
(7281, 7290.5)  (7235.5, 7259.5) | 1.10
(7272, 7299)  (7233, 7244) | 1.00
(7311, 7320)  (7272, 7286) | 1.04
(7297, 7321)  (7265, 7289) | 1.01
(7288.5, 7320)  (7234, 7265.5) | 1.02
